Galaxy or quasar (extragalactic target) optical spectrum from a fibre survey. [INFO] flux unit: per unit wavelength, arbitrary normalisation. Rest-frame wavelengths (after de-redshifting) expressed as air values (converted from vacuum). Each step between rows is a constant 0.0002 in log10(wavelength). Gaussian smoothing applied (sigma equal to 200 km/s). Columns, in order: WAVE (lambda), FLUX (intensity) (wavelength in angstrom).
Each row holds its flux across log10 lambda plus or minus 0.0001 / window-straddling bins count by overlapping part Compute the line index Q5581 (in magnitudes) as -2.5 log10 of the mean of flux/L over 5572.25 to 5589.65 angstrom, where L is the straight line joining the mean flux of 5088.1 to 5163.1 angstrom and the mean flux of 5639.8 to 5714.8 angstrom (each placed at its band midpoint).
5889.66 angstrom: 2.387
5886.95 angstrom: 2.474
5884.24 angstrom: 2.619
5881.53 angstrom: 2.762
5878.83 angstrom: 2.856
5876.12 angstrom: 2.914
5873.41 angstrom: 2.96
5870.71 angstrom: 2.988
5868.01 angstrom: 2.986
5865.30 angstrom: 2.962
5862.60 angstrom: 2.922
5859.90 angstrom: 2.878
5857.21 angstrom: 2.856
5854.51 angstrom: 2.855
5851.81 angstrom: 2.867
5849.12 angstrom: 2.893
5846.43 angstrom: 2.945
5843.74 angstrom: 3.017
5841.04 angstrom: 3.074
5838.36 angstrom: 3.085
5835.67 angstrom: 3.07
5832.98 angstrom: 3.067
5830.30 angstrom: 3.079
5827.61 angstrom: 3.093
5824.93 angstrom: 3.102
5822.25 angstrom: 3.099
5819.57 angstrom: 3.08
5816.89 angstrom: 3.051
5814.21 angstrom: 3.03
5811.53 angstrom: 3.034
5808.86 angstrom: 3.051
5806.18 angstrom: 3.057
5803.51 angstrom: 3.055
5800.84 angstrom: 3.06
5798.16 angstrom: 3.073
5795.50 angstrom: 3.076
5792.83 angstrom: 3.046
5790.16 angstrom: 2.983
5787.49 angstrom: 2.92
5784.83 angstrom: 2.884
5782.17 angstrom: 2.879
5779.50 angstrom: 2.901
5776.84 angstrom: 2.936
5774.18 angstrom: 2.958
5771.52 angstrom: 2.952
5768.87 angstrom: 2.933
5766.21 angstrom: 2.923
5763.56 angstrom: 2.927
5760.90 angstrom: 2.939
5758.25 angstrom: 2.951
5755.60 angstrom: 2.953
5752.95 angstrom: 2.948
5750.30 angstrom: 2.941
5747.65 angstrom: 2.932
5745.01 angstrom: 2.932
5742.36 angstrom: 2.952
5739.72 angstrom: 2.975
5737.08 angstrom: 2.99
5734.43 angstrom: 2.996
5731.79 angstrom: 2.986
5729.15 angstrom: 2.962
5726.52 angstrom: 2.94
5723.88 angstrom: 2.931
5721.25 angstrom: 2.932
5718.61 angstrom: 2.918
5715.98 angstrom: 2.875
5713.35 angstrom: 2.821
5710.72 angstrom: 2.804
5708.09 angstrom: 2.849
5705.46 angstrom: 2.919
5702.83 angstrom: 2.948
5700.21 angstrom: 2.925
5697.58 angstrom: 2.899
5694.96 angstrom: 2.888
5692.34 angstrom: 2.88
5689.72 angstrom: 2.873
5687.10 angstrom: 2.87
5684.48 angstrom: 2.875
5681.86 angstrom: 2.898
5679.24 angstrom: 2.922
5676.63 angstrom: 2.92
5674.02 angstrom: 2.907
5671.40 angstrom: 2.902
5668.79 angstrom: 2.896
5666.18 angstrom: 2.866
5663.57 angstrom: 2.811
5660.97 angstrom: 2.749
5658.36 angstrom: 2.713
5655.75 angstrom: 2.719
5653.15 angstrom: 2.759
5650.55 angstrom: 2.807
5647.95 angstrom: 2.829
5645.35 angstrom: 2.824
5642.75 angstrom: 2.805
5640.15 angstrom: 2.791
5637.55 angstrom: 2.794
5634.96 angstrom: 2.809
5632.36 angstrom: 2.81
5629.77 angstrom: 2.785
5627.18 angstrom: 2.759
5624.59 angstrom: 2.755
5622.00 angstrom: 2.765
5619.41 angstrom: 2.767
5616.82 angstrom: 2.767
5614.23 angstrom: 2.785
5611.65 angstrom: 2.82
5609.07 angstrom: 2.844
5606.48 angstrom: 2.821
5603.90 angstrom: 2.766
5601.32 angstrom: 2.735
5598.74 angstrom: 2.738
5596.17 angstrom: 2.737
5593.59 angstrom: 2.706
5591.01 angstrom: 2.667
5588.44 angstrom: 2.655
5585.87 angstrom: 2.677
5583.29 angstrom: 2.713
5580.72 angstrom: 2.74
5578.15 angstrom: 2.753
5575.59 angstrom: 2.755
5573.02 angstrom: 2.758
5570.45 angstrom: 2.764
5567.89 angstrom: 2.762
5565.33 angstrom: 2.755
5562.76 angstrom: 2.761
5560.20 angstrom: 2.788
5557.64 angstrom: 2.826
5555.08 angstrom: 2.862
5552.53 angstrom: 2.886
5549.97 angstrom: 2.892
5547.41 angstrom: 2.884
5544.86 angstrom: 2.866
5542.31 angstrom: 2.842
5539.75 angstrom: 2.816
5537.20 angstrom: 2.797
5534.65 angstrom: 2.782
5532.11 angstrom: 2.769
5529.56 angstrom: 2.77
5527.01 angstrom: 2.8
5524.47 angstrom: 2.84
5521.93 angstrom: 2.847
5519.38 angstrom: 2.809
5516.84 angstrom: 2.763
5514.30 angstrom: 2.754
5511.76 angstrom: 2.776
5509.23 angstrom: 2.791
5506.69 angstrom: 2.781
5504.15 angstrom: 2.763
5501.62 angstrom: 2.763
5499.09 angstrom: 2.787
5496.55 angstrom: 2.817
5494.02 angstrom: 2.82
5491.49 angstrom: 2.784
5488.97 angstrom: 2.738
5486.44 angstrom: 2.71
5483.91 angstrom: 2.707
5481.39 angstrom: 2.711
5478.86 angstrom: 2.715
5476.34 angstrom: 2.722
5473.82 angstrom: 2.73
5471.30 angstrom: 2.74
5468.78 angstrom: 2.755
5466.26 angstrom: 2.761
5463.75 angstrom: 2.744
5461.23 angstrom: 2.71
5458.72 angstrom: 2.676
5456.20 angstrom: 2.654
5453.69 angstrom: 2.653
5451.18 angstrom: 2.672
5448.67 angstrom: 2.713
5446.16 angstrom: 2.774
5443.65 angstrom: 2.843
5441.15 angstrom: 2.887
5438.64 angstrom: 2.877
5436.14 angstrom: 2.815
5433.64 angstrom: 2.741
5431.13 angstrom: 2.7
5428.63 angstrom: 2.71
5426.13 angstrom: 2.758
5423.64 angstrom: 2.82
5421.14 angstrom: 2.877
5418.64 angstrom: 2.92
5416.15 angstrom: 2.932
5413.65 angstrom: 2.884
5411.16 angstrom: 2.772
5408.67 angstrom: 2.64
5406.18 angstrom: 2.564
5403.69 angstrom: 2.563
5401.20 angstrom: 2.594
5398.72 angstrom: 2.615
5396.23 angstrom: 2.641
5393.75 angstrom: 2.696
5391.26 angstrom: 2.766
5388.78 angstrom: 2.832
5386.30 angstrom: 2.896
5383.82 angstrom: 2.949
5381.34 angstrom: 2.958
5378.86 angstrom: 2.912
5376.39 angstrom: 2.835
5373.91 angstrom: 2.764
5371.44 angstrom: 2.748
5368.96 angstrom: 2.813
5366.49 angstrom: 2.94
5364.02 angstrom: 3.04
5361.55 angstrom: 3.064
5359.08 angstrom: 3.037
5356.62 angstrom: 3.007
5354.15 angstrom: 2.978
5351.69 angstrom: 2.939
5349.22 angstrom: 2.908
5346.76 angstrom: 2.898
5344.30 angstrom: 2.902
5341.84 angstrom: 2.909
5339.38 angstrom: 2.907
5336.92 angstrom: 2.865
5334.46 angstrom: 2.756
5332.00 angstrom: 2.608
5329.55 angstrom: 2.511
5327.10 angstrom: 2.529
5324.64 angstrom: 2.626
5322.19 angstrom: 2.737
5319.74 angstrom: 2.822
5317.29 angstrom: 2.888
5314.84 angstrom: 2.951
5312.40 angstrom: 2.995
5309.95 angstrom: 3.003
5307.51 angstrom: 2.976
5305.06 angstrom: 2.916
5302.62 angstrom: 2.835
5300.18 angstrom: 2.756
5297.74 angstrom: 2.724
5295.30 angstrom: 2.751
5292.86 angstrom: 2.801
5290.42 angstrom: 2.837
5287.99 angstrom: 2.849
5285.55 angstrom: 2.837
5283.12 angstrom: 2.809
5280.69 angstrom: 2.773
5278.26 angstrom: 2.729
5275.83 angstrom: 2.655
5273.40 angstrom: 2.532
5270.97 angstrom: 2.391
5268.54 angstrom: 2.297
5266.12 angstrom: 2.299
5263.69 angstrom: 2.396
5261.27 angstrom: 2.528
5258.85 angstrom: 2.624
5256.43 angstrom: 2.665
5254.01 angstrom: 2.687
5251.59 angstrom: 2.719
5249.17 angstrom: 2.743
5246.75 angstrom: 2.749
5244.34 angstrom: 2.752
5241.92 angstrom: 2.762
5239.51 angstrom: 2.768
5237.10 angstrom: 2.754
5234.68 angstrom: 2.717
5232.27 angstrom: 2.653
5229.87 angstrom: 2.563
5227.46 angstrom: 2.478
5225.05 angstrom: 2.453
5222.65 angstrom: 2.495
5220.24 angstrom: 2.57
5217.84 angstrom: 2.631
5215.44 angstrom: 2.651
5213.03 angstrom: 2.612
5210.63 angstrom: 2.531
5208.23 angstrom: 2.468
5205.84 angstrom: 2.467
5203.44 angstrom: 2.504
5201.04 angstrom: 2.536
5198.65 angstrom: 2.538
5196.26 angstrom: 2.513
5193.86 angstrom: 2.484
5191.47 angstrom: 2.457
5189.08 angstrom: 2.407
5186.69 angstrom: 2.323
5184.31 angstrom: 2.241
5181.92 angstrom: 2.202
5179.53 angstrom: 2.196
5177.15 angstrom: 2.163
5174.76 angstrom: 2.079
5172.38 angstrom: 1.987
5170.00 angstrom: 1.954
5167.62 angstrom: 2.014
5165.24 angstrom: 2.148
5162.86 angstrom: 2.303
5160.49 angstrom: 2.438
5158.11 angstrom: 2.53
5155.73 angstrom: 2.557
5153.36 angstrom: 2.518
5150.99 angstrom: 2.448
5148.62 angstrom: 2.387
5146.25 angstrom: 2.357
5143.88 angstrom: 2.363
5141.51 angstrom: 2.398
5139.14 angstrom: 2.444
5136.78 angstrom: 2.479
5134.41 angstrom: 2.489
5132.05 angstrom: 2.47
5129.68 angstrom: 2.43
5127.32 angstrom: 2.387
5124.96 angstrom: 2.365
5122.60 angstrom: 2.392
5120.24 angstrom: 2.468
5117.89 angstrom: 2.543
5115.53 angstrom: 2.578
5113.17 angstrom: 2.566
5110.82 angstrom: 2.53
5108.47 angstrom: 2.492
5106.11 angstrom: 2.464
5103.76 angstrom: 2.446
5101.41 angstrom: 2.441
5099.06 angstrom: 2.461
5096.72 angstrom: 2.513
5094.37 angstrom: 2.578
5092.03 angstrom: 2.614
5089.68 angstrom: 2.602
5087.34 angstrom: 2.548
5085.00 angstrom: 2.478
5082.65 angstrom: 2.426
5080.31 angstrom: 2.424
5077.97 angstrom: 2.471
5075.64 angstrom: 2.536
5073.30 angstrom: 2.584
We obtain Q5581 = 0.025 mag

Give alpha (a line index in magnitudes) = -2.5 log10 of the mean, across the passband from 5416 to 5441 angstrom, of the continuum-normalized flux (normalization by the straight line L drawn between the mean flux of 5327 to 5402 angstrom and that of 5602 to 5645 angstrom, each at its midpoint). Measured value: 0.01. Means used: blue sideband 2.84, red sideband 2.79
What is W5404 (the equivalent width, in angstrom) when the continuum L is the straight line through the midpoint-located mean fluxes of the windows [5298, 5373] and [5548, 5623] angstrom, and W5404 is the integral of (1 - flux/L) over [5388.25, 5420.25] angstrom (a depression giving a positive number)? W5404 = 1.3 angstrom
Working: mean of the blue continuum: 2.86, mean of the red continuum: 2.77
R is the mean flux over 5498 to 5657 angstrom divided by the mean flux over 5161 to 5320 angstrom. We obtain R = 1.1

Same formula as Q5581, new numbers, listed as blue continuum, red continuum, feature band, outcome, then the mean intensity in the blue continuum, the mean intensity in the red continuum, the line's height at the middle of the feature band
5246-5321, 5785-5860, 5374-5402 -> 0.00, 2.73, 3.02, 2.78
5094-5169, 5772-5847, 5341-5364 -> -0.13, 2.43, 3.03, 2.63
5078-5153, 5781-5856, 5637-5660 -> 0.04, 2.47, 3.02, 2.89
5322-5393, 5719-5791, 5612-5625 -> 0.05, 2.85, 2.94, 2.91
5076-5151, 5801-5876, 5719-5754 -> -0.01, 2.47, 3.01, 2.93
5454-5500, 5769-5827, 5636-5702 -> 0.02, 2.74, 3.01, 2.9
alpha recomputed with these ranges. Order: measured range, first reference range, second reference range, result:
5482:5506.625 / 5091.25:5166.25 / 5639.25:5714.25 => -0.02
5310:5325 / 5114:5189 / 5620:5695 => -0.15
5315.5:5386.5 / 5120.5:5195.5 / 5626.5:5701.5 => -0.13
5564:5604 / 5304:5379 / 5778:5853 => 0.08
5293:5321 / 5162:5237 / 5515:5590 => -0.14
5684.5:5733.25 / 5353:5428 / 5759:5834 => 0.02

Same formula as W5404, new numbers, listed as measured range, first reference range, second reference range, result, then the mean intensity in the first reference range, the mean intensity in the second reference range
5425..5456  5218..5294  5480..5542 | -0.2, 2.64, 2.78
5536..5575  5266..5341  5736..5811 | 0.7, 2.75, 2.97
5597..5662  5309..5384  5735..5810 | 3.4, 2.86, 2.97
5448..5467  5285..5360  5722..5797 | 1.2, 2.84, 2.95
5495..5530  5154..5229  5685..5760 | -1.0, 2.39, 2.92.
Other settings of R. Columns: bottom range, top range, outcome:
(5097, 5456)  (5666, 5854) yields 1.12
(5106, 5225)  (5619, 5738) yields 1.19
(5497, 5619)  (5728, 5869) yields 1.07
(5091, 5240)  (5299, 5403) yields 1.16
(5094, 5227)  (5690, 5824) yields 1.22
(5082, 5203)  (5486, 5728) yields 1.17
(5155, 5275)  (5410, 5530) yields 1.12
